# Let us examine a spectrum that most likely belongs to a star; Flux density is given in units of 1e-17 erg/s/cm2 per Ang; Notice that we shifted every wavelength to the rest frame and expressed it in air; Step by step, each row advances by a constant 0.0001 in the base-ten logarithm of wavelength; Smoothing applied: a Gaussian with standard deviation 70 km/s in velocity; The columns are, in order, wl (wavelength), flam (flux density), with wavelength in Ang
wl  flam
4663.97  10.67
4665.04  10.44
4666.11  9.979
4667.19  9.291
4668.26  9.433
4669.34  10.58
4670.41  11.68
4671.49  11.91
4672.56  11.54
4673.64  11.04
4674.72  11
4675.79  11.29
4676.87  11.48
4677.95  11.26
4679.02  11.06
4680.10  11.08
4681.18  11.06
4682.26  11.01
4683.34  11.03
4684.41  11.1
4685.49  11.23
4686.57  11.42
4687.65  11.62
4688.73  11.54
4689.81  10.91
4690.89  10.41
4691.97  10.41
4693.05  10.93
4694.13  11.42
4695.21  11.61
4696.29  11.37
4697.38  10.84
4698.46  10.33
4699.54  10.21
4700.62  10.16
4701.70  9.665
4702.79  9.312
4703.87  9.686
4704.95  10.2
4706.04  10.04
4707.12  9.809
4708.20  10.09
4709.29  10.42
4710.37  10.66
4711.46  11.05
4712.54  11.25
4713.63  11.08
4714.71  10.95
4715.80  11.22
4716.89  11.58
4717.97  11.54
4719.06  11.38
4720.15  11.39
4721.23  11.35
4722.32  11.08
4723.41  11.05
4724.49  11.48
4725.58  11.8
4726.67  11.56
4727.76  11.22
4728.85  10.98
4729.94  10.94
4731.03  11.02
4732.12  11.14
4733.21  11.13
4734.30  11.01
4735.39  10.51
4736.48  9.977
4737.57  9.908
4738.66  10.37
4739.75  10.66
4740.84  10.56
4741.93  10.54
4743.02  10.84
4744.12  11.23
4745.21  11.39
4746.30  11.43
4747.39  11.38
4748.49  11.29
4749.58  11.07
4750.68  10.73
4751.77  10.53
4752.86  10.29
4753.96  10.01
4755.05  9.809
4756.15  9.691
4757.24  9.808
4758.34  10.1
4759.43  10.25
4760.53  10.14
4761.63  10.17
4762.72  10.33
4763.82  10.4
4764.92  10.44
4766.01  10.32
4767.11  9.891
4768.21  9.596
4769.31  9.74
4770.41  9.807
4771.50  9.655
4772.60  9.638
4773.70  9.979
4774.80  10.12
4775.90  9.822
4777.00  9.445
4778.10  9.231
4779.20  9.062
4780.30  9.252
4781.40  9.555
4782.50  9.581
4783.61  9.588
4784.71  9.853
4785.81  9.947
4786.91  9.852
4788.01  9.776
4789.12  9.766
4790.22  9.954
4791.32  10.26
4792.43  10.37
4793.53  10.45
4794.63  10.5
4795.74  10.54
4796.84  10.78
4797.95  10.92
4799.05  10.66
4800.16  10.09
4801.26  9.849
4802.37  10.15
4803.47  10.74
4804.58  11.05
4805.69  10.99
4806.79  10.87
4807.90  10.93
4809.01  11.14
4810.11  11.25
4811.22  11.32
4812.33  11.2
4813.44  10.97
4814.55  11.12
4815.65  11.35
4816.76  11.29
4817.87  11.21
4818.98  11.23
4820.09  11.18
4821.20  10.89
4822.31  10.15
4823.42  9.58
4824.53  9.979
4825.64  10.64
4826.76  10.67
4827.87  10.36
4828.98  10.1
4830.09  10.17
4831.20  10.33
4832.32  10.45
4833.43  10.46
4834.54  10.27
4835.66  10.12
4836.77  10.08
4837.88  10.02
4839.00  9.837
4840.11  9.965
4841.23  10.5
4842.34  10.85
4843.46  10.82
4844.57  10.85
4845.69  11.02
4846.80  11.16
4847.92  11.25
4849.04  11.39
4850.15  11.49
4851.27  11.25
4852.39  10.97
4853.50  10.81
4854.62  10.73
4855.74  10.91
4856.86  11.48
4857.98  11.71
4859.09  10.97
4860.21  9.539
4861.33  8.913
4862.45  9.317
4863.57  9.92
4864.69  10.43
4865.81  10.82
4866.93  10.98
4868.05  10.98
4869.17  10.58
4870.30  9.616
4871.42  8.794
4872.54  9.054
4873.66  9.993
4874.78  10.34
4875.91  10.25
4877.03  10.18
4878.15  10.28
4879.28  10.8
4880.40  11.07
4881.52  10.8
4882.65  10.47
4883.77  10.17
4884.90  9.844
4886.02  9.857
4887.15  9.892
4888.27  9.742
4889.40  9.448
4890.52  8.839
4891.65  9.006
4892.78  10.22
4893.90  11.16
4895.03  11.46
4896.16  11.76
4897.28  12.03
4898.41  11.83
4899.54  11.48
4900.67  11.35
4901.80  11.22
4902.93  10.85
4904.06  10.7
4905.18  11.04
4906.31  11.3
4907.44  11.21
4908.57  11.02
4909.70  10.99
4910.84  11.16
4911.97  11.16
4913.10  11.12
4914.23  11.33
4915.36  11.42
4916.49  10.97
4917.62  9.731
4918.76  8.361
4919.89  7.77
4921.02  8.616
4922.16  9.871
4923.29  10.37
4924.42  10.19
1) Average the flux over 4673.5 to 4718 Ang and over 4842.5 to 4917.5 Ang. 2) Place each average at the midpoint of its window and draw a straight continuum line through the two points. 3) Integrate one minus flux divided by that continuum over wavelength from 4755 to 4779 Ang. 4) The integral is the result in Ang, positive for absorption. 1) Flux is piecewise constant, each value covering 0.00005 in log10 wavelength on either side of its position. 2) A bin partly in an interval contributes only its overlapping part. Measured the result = 1.9 Ang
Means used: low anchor 10.8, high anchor 10.7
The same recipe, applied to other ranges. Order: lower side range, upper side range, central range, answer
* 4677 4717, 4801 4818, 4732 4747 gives 0.13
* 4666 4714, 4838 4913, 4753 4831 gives 2.90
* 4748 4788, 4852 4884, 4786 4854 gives -2.96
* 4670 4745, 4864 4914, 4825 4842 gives 0.66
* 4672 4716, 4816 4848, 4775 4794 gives 1.56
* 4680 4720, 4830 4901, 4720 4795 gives 2.27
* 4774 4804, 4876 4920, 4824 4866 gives -0.89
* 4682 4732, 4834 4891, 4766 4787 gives 1.95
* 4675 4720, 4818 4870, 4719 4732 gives -0.56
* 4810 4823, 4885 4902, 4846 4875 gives 0.75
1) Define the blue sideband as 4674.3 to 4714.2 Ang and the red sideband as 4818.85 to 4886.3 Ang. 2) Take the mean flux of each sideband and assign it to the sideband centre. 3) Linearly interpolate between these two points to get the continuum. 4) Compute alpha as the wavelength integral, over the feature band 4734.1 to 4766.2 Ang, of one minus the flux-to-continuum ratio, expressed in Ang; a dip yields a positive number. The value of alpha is 0.5 Ang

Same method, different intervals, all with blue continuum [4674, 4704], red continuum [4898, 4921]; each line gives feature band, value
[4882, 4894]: 1.0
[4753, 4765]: 0.8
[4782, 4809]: 1.2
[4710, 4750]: -0.7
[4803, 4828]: -0.2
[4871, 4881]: 0.6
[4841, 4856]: -0.3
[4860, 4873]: 1.0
